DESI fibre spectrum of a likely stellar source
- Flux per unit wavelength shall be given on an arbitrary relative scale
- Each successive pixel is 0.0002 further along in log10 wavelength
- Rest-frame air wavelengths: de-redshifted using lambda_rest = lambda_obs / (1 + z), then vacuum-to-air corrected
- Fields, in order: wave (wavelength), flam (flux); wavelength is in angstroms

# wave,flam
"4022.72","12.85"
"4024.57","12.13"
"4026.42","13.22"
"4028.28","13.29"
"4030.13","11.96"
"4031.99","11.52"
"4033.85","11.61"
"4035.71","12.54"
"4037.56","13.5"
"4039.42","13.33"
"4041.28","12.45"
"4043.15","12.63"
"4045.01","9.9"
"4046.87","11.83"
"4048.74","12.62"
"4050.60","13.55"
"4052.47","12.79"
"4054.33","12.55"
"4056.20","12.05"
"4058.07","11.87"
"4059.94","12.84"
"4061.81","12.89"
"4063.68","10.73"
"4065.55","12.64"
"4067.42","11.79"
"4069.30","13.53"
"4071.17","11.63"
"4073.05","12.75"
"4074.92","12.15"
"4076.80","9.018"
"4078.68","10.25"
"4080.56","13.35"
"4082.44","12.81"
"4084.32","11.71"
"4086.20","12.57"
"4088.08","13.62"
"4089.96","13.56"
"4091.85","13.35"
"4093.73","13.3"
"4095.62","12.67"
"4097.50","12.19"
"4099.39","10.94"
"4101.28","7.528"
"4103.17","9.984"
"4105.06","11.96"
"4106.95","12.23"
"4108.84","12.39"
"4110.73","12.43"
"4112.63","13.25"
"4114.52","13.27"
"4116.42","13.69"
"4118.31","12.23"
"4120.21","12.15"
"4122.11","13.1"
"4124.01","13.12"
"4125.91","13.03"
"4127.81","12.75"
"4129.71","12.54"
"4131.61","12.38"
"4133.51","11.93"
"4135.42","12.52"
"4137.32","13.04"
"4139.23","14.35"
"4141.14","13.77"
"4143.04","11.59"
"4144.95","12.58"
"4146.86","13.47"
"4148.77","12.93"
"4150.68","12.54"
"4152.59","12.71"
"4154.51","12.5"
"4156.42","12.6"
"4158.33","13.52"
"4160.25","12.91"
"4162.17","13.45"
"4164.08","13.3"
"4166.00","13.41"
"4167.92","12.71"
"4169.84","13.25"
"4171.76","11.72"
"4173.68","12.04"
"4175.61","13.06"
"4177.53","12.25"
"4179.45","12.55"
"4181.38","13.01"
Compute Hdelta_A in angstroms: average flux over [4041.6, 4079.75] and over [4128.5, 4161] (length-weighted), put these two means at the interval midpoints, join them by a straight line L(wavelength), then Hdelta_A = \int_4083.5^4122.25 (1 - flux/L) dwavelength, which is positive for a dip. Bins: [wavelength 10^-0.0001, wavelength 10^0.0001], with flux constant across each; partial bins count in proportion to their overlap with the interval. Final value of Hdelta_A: 0.4 angstroms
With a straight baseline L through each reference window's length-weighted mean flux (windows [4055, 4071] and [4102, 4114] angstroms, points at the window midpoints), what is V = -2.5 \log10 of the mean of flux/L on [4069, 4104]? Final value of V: 0.02 mag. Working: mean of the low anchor 12.3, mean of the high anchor 12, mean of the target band 11.9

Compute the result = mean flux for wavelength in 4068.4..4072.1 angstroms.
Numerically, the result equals 12.6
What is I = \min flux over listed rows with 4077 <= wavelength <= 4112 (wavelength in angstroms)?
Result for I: 7.528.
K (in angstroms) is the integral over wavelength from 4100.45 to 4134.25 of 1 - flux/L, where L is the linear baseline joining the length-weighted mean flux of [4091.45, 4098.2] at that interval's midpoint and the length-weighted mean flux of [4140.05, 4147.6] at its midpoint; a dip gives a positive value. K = 1.7 angstroms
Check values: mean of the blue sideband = 12.9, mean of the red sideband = 12.9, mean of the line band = 12.2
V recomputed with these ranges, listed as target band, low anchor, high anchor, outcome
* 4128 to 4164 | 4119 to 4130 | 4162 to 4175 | -0.006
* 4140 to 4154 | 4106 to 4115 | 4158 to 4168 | 0.022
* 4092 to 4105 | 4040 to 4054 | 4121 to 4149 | 0.121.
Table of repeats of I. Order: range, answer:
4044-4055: 9.9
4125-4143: 11.93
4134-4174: 11.59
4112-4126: 12.15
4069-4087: 9.018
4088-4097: 12.67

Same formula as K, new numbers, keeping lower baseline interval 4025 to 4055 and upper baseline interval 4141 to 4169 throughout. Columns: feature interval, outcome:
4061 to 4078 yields 0.9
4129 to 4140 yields 0.0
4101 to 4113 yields 1.1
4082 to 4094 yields -0.3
